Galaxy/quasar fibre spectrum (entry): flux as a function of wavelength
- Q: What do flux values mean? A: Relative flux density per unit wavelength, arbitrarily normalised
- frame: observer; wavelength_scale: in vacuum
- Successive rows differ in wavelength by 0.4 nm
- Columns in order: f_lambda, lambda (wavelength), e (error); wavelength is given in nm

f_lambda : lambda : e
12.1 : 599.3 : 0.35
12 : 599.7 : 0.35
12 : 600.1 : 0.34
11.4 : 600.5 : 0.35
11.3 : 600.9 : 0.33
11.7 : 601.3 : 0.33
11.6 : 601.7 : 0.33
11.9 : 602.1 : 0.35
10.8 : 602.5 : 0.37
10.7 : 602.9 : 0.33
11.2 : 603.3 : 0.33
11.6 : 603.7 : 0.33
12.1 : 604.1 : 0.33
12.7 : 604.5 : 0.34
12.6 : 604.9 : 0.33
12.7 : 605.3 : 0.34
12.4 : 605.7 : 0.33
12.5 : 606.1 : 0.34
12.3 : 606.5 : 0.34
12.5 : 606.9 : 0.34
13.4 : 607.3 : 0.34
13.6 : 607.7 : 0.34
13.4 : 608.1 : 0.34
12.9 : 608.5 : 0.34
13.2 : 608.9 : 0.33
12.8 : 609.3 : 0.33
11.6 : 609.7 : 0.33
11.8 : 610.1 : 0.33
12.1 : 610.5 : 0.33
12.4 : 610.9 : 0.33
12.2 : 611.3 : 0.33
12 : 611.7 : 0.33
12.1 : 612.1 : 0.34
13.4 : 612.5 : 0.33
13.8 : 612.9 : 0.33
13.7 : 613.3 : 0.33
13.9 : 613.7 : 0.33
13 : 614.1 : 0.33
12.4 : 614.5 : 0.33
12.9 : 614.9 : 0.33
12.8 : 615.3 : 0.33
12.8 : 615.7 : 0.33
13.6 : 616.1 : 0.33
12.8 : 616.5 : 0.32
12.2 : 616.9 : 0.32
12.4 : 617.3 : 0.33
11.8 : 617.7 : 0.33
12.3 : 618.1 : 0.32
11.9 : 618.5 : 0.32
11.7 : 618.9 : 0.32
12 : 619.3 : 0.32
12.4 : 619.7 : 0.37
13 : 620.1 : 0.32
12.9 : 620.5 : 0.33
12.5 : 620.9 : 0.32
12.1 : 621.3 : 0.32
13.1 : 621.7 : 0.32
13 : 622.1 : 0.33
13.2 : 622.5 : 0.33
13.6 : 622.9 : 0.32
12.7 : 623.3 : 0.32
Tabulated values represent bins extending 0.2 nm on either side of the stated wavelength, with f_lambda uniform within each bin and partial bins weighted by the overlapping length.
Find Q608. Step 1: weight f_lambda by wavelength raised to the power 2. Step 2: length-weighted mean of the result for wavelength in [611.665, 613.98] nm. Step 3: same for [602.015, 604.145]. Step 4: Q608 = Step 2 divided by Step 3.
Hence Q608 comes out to 1.2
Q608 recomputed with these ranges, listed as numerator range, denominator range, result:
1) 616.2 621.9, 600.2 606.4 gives 1.10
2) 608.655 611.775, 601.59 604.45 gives 1.10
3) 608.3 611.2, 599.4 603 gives 1.11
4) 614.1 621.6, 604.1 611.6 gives 1.02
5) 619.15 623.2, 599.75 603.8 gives 1.19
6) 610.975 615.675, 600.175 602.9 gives 1.18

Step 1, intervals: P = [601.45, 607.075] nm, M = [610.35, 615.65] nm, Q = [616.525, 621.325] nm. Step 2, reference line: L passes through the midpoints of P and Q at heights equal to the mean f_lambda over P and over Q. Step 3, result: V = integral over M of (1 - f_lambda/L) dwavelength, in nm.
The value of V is -0.29 nm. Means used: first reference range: 12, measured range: 12.8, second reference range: 12.3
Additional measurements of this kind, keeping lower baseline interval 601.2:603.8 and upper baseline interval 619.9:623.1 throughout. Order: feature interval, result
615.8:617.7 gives -0.02 nm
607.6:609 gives -0.17 nm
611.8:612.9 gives -0.06 nm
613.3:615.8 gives -0.14 nm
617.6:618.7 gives 0.05 nm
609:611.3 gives -0.04 nm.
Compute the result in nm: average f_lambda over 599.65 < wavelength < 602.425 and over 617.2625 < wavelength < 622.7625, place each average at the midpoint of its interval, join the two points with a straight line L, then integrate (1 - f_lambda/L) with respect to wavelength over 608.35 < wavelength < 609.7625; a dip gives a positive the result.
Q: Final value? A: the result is -0.09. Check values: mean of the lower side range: 11.6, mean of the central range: 12.7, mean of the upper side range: 12.5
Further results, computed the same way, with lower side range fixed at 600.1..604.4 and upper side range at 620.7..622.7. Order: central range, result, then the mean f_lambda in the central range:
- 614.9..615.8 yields -0.03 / 12.8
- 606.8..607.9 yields -0.13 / 13.2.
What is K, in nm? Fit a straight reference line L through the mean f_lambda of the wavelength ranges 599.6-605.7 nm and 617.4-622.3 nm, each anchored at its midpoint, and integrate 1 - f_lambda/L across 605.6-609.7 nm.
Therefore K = -0.31 nm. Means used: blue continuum 11.8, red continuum 12.4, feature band 12.8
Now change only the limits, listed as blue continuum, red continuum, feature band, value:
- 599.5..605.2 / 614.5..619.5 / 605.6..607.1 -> -0.07 nm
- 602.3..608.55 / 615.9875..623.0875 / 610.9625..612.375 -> 0.03 nm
